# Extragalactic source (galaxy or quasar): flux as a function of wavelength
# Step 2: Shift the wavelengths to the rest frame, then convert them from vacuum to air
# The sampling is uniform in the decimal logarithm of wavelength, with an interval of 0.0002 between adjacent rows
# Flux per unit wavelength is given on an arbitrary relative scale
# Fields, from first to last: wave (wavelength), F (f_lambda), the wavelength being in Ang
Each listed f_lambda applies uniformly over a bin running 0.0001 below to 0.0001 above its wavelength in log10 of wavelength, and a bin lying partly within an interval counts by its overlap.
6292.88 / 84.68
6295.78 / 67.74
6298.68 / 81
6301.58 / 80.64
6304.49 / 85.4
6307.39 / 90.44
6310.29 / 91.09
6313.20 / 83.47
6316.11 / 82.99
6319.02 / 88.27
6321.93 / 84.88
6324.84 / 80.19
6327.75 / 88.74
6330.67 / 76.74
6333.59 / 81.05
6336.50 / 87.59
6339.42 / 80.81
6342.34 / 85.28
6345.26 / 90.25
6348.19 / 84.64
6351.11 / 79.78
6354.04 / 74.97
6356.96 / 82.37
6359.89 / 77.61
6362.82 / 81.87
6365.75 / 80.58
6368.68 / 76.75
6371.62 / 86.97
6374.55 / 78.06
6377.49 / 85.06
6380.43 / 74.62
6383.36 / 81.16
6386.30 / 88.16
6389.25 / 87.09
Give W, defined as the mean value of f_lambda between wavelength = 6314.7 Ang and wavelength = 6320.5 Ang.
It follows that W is 85.6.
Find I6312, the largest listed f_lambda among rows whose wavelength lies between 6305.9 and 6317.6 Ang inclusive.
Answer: 91.09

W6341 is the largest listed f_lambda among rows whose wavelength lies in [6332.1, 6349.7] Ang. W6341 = 90.25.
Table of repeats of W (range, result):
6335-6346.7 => 86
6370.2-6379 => 83.3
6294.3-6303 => 76.5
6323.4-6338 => 82.9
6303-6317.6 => 86.6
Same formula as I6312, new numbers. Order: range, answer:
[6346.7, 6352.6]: 84.64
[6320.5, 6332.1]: 88.74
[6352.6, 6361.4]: 82.37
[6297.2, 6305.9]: 85.4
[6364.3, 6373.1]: 86.97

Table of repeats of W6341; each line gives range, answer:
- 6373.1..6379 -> 85.06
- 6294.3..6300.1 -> 81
